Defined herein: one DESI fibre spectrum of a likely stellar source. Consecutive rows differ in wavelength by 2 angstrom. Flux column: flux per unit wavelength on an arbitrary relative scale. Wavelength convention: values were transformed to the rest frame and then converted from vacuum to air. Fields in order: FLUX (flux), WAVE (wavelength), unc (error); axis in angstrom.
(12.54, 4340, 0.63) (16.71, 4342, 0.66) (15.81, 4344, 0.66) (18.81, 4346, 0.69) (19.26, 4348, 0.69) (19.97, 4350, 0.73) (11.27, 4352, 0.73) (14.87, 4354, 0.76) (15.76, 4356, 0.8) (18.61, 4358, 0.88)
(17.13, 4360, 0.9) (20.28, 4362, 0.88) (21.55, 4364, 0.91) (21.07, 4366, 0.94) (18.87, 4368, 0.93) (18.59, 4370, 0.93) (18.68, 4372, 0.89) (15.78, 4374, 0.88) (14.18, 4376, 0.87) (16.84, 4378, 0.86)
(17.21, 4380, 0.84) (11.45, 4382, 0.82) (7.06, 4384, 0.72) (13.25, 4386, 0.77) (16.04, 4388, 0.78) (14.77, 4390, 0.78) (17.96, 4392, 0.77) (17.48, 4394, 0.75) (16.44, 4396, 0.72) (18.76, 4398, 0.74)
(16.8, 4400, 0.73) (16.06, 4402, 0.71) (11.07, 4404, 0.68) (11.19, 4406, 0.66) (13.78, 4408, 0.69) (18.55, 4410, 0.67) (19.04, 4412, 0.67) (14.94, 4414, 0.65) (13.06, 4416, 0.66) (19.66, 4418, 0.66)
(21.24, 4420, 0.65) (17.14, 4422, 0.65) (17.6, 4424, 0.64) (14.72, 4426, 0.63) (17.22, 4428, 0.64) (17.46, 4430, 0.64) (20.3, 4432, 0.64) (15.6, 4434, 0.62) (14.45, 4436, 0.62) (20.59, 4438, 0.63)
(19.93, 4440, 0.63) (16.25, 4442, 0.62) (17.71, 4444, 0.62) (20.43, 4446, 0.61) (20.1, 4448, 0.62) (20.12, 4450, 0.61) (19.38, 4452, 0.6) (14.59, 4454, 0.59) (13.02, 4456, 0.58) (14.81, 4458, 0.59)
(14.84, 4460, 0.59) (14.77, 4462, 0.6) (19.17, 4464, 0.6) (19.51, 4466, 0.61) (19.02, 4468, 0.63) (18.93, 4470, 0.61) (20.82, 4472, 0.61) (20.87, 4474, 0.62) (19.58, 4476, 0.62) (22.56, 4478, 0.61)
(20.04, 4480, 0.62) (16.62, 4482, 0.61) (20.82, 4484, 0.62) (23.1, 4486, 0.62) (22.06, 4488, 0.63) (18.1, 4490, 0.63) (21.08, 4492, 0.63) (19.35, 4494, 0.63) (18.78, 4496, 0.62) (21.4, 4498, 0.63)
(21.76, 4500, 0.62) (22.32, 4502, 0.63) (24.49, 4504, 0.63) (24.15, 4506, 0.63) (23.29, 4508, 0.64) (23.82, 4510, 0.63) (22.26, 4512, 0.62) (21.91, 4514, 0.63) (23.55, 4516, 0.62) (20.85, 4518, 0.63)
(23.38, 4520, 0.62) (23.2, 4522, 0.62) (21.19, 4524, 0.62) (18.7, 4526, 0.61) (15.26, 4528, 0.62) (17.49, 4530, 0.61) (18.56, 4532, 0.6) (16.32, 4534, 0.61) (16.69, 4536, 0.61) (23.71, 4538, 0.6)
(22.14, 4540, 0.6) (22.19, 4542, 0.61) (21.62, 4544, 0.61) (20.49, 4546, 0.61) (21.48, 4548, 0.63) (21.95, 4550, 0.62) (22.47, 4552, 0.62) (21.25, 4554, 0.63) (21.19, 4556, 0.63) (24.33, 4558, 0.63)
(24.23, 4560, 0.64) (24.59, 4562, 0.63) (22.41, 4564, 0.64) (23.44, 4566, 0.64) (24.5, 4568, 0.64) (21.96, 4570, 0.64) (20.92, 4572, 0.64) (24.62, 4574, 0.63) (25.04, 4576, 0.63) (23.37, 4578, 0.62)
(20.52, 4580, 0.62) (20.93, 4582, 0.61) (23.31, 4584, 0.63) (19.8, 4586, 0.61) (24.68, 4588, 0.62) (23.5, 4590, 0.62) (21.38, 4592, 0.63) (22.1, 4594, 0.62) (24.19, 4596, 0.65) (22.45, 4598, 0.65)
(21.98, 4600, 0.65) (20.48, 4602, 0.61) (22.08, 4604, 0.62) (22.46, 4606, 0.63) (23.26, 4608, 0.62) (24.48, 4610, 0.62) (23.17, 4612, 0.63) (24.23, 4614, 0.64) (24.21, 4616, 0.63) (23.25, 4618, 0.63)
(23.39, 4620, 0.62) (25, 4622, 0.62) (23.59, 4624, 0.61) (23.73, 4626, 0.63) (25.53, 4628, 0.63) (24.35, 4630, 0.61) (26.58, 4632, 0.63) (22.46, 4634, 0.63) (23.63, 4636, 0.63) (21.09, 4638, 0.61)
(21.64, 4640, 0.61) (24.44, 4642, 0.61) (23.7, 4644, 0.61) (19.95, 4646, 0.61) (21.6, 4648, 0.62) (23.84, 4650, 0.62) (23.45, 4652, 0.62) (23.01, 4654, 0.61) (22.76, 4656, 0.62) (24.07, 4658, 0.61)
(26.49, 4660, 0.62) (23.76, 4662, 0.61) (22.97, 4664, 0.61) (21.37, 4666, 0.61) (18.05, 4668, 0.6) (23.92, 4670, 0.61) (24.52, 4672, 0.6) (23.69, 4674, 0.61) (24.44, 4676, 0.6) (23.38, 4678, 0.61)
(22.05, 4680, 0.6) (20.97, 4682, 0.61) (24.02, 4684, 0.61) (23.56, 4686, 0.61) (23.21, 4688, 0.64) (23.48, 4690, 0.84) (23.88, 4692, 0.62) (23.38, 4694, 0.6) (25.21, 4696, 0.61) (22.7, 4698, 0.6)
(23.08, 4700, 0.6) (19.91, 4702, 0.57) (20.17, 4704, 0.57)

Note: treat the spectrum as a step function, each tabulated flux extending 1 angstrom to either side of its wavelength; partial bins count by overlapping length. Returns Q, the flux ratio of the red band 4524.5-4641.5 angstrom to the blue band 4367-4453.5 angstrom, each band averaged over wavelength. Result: 1.34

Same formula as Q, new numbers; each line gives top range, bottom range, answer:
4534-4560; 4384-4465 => 1.29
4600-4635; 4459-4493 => 1.21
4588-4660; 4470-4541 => 1.12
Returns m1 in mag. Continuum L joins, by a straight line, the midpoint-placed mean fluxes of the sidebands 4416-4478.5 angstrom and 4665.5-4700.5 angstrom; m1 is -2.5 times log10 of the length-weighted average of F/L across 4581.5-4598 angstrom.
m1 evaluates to -0.072 mag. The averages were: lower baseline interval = 18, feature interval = 22.5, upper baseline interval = 23.1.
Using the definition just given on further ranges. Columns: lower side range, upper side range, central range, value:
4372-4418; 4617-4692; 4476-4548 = -0.11 mag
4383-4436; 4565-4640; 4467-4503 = -0.09 mag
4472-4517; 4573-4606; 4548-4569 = -0.04 mag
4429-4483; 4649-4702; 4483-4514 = -0.14 mag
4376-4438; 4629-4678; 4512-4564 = -0.07 mag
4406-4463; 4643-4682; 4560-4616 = -0.09 mag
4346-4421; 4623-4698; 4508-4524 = -0.15 mag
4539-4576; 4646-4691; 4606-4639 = -0.04 mag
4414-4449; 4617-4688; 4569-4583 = -0.06 mag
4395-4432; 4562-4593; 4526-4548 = 0.09 mag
